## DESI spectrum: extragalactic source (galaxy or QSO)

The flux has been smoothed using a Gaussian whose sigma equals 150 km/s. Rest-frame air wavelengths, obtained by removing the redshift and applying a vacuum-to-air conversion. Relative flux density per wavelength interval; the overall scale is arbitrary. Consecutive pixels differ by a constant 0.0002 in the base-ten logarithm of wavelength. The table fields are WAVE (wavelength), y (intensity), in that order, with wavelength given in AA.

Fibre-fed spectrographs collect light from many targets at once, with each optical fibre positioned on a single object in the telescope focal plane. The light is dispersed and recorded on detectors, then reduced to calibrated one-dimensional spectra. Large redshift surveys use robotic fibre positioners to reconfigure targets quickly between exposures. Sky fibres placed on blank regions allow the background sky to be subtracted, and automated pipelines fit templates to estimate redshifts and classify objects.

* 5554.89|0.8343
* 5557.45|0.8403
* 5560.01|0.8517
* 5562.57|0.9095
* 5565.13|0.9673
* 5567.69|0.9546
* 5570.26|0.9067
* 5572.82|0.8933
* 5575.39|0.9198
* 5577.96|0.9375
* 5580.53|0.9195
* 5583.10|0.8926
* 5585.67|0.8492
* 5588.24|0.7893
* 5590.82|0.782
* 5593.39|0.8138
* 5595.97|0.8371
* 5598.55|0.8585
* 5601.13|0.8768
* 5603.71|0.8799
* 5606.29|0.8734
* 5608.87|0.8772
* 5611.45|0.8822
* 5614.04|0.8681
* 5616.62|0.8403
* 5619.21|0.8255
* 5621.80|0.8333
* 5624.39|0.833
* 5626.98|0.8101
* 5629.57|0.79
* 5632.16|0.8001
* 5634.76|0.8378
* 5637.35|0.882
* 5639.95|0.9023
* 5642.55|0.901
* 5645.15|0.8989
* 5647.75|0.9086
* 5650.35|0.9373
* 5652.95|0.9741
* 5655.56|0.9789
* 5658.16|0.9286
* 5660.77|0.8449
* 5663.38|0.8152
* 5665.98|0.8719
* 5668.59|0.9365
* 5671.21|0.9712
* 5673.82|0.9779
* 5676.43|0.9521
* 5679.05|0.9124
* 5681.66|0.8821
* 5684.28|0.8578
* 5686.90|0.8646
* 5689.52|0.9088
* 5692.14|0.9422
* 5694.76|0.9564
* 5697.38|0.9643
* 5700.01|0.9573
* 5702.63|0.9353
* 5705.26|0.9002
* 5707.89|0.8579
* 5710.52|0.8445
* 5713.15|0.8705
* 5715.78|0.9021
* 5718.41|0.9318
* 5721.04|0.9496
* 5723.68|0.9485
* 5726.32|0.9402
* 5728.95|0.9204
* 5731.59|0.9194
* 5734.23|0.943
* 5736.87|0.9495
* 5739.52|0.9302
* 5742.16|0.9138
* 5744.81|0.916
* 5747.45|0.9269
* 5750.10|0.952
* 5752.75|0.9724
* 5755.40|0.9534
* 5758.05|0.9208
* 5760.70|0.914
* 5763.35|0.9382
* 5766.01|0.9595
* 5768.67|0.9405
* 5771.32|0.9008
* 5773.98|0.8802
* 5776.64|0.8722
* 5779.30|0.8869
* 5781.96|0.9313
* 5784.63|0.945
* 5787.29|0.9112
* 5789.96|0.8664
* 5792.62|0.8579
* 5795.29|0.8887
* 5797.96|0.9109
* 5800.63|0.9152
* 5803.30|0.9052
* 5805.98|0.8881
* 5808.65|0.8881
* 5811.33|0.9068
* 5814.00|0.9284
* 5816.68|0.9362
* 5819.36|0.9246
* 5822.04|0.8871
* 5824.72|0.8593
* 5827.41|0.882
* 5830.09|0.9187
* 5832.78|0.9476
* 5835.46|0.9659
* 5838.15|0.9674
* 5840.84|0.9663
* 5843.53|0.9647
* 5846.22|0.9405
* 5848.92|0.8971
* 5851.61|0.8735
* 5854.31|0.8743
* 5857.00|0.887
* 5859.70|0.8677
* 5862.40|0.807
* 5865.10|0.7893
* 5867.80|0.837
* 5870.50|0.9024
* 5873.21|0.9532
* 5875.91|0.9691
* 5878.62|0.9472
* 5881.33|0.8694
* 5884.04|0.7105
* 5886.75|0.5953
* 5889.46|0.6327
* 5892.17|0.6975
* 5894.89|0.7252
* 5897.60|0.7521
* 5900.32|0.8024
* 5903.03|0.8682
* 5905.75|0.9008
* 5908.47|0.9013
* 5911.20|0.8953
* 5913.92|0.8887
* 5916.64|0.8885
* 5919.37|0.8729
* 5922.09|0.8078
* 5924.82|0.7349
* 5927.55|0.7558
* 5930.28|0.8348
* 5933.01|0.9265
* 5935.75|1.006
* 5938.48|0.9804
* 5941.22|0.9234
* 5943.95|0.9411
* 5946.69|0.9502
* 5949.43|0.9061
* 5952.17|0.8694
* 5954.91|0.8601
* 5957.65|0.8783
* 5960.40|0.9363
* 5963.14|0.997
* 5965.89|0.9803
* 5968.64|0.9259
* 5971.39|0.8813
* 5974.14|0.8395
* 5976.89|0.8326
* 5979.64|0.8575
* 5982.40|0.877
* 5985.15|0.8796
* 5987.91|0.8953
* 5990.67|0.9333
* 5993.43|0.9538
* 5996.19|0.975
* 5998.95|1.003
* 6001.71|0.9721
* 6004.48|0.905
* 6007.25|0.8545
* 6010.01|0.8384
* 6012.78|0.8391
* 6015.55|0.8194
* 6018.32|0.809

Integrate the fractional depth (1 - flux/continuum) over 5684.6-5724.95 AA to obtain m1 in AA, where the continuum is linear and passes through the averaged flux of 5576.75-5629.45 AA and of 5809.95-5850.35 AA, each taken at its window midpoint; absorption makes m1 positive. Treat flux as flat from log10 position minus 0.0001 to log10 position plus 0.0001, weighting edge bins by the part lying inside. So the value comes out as -1.3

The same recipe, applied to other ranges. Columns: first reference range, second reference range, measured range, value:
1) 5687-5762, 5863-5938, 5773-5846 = -2.58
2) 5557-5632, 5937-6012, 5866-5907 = 4.14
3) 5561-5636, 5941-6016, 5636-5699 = -3.19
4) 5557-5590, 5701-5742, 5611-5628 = 1.15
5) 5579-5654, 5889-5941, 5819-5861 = -3.36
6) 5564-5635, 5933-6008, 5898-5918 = 0.84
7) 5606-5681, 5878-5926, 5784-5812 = -2.04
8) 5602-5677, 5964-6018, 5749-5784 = -1.44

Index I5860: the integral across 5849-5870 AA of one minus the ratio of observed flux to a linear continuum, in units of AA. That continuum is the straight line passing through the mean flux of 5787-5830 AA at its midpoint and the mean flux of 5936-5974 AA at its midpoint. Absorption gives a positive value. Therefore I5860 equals 1.2 AA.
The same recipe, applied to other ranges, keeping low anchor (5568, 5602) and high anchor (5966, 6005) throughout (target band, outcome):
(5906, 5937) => 1.4 AA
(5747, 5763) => -1.0 AA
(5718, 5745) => -1.5 AA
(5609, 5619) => 0.1 AA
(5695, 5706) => -0.8 AA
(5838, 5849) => -0.7 AA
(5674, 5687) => -0.4 AA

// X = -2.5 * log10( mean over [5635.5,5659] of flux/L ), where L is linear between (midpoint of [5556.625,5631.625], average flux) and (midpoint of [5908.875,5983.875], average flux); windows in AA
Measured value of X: -0.06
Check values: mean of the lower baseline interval 0.865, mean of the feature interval 0.922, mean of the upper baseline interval 0.891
